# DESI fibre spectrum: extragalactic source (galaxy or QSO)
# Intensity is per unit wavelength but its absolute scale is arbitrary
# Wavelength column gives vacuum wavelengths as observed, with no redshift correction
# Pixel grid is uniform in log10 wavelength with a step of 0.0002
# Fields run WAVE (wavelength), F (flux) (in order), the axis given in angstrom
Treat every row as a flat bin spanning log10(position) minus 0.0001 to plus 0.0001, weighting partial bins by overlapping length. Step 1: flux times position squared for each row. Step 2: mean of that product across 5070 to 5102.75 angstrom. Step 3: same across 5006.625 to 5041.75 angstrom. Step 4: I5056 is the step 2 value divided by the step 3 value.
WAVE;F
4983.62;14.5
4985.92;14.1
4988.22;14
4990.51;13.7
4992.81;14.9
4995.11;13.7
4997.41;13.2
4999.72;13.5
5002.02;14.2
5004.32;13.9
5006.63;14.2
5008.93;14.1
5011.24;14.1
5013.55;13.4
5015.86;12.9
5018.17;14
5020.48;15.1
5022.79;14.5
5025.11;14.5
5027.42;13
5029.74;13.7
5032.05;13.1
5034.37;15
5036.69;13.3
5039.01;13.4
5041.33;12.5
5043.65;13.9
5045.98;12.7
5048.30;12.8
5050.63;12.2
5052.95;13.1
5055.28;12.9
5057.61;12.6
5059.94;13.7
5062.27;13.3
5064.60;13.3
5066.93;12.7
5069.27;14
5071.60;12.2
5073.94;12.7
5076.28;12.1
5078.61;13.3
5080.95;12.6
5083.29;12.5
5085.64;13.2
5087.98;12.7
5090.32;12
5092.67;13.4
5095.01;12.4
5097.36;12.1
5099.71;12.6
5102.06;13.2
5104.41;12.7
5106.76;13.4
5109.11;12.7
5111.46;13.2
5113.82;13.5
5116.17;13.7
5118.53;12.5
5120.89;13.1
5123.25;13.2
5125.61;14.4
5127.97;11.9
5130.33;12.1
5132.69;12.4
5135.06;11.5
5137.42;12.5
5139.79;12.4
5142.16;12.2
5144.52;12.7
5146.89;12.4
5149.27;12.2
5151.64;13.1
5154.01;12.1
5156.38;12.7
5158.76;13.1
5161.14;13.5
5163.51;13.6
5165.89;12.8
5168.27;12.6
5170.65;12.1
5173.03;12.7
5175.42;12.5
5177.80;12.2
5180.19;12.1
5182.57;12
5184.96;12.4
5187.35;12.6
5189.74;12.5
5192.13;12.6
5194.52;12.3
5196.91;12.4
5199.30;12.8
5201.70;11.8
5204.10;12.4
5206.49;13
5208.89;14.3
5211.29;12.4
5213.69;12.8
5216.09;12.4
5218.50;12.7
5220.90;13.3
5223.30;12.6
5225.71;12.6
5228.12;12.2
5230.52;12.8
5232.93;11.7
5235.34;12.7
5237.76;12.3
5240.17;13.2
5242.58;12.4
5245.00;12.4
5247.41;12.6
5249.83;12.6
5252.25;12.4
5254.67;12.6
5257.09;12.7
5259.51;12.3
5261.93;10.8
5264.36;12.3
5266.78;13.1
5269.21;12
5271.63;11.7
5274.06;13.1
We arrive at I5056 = 0.94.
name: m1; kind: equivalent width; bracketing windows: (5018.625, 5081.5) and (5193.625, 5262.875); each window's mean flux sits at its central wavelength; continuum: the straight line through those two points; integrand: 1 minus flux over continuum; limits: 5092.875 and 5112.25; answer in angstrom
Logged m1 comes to 0.4 angstrom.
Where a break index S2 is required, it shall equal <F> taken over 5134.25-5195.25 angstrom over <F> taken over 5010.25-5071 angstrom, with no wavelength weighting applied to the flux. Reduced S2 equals 0.93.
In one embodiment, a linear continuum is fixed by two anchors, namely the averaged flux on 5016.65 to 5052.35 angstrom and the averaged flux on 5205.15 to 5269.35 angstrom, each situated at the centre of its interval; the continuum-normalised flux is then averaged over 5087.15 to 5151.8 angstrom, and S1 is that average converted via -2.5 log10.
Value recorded 0.04 mag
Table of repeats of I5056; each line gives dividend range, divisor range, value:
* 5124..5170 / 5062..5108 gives 1.01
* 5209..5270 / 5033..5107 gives 1.03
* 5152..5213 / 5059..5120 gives 1.01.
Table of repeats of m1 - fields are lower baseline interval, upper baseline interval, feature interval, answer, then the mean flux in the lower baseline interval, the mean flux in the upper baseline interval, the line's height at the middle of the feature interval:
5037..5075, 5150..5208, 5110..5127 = -0.7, 13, 12.6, 12.8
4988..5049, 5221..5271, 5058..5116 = 2.0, 13.8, 12.4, 13.4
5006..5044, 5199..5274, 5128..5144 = 1.1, 13.8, 12.5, 13.1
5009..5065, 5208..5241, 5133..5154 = 1.1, 13.5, 12.7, 13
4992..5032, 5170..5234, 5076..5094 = 0.8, 13.9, 12.5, 13.4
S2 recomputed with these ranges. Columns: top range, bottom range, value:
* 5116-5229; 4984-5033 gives 0.91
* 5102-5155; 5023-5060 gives 0.96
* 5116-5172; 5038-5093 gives 0.98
